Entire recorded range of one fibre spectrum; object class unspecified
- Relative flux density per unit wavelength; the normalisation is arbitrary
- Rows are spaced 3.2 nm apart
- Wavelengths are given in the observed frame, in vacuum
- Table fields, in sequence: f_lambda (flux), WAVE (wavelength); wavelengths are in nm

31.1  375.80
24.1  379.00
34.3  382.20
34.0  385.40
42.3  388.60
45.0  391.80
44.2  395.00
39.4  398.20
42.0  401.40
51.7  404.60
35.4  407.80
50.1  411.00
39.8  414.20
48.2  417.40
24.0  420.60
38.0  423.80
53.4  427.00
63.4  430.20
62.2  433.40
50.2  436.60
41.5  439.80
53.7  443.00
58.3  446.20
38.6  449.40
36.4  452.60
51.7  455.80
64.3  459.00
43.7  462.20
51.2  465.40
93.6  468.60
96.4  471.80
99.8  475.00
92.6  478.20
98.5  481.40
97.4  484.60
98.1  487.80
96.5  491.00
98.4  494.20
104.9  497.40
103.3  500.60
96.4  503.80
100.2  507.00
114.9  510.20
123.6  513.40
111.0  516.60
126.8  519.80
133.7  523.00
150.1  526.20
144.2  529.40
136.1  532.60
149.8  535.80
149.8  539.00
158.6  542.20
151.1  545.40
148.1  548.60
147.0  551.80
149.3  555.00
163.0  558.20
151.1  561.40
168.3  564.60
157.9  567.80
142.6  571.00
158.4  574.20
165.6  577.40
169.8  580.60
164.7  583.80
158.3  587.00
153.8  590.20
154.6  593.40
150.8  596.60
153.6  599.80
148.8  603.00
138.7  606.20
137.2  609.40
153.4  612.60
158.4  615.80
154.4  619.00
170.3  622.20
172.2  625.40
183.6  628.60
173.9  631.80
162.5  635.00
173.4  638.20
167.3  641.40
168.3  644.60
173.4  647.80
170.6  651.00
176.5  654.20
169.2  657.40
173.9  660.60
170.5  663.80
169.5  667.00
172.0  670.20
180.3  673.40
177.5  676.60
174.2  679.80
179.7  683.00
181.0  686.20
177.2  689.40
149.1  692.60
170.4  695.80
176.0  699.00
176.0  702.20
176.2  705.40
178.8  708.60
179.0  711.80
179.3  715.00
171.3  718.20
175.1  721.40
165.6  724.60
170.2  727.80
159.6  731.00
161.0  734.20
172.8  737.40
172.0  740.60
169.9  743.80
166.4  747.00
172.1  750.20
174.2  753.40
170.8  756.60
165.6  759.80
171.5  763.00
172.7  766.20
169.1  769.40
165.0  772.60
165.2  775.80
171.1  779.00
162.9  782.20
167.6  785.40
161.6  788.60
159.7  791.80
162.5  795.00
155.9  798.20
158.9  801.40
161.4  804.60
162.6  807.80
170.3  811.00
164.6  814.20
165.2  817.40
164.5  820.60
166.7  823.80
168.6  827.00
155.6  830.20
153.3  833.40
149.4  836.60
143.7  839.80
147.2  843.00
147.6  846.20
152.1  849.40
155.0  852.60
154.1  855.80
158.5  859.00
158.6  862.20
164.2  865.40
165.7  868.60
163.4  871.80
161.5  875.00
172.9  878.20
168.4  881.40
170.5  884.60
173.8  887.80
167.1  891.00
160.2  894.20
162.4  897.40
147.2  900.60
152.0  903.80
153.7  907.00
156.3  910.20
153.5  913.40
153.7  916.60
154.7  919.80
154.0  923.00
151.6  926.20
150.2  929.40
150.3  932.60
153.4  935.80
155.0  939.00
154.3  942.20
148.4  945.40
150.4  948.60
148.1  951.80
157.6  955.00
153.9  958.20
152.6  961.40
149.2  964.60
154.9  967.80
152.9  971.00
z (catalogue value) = 0.17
